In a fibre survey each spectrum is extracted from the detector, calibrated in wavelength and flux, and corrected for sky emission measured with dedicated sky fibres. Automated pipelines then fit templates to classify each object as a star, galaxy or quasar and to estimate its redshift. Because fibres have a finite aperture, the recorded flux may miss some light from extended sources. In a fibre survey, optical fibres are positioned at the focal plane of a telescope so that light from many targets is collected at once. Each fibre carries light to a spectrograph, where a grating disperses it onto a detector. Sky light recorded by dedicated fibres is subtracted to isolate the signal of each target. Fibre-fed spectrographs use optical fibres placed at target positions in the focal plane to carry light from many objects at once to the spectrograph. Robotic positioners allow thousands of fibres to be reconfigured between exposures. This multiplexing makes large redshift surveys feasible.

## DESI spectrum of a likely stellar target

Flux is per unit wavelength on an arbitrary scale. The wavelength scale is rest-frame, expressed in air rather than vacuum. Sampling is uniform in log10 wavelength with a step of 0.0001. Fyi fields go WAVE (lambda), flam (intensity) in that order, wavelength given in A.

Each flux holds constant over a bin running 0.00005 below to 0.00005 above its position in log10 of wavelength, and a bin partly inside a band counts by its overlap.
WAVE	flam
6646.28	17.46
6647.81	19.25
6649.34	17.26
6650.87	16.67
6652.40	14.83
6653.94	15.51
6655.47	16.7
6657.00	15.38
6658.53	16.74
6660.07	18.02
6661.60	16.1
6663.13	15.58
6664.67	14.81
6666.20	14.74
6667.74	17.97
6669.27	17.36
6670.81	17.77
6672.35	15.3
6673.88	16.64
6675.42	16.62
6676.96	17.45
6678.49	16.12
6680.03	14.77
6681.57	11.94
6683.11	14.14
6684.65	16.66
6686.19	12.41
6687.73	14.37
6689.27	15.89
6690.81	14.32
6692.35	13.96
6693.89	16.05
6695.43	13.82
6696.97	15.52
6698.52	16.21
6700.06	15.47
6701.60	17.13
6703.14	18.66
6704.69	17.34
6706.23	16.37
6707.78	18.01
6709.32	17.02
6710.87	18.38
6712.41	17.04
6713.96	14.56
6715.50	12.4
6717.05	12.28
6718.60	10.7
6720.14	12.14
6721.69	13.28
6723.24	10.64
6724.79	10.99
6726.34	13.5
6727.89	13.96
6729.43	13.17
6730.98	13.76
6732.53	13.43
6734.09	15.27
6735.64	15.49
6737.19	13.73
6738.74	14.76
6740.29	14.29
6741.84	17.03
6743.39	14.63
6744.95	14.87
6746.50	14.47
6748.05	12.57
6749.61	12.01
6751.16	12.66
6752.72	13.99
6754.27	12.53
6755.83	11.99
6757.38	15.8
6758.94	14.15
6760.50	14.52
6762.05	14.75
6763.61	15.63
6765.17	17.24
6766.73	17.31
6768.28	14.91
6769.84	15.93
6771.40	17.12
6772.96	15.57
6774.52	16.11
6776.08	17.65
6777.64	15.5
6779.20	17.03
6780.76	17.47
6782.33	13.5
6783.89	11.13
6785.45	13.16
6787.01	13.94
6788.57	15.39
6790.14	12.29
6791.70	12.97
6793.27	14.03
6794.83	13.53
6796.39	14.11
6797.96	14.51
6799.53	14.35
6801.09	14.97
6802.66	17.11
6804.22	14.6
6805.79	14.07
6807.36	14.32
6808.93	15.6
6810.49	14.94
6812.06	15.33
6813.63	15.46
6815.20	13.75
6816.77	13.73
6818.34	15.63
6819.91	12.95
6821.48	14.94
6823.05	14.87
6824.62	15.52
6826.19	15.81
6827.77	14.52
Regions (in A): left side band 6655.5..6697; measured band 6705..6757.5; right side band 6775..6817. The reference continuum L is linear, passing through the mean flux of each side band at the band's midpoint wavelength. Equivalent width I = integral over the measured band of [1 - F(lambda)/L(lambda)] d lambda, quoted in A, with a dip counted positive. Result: 3.81 A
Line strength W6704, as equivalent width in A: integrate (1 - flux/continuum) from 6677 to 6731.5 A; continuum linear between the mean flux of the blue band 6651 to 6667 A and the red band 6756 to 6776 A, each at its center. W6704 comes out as 3.82 A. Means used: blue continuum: 15.9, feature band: 14.7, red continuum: 15.7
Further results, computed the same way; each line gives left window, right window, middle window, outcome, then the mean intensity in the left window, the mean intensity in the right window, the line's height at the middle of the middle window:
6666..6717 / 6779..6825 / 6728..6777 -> 1.0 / 15.8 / 14.5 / 15.1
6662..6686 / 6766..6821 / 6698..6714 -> -1.6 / 15.8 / 14.9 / 15.5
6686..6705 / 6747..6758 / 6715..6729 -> 2.1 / 15.5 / 13.1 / 14.4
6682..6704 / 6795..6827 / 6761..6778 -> -1.3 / 15.3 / 14.8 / 15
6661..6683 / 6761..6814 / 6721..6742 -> 2.4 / 15.9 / 15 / 15.4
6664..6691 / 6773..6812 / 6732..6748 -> 0.4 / 15.5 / 14.7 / 15.1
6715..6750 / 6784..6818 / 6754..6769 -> -1.2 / 13.5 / 14.3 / 13.8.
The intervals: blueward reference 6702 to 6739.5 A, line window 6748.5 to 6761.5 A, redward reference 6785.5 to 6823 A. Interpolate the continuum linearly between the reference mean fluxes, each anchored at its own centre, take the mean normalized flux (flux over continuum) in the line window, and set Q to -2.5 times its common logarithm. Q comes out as 0.08 mag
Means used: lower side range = 14.5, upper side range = 14.4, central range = 13.5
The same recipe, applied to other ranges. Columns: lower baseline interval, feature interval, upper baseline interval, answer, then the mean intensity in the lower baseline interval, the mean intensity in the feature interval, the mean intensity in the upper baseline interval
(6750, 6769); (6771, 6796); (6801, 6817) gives 0.001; 14.6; 14.7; 14.9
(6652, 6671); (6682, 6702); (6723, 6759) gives 0.022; 16.2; 15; 13.8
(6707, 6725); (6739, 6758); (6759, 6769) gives 0.089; 14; 13.9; 15.6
